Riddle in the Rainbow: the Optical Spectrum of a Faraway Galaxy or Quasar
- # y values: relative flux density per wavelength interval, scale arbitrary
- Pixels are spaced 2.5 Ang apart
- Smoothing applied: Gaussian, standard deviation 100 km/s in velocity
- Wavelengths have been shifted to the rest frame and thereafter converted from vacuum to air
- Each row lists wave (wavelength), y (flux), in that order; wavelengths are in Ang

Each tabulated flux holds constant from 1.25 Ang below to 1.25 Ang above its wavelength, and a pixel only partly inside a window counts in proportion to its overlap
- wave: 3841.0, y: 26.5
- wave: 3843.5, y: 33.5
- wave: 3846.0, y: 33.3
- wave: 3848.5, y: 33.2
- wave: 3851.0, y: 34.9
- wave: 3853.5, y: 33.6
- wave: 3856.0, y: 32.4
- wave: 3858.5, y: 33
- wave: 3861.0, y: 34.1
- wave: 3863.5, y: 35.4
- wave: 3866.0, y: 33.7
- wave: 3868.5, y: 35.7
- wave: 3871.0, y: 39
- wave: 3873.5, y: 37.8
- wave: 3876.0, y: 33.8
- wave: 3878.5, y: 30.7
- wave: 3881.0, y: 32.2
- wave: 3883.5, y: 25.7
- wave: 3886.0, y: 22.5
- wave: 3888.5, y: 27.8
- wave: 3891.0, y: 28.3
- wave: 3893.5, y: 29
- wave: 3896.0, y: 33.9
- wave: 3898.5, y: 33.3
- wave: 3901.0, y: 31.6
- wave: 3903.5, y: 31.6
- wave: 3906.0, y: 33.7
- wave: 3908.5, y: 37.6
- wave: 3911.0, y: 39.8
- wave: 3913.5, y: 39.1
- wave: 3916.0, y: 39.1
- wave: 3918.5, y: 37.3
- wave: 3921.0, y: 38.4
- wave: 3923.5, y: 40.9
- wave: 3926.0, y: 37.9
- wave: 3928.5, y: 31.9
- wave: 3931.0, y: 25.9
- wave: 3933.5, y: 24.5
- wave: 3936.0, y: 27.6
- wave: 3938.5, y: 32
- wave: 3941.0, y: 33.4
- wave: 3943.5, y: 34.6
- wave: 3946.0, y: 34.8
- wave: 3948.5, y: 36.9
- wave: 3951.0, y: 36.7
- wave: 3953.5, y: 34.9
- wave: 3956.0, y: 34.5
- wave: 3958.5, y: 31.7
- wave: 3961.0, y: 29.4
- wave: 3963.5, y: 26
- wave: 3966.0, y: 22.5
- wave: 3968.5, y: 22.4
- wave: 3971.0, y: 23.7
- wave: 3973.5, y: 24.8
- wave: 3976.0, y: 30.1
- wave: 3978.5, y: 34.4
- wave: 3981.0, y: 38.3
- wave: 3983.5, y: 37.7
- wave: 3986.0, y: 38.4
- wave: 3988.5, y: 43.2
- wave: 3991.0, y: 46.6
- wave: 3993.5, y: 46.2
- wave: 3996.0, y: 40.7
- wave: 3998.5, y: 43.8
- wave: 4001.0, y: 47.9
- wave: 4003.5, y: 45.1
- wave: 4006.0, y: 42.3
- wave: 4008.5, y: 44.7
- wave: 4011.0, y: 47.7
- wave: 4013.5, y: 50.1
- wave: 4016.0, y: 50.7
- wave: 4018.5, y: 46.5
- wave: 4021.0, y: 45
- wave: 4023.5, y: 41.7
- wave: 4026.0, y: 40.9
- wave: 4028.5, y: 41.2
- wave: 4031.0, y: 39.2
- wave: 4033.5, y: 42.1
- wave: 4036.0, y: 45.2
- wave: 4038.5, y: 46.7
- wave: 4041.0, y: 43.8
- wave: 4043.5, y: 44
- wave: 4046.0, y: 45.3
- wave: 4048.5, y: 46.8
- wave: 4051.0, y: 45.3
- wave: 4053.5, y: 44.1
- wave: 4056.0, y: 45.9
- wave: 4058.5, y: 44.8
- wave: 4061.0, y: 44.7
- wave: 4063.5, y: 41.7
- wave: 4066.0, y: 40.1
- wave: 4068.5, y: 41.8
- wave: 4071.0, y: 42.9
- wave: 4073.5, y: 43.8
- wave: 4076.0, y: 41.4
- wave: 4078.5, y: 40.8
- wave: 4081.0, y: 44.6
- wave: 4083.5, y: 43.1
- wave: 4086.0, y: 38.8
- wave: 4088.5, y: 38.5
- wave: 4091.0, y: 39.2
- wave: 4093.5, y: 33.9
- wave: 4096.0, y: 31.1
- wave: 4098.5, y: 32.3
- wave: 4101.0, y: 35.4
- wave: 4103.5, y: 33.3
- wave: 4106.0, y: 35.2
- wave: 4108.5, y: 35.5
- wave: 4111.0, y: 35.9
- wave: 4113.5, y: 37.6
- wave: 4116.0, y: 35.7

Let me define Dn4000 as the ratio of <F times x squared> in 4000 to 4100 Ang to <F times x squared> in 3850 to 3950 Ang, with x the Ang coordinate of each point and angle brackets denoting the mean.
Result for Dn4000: 1.38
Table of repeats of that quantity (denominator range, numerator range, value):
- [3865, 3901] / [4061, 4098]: 1.40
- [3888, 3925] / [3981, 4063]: 1.34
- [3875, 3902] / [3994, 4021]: 1.63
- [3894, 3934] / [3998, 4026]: 1.38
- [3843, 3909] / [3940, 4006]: 1.15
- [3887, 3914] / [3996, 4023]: 1.47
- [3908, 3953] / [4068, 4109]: 1.19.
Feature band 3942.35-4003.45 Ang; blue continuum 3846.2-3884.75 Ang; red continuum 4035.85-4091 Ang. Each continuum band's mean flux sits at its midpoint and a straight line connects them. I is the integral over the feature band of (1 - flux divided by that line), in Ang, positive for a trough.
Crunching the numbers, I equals 5.9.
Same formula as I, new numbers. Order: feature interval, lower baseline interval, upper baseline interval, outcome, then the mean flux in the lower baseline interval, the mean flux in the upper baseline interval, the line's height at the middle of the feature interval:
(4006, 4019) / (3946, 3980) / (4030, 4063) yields -3.0 Ang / 30.1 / 44.4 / 38.6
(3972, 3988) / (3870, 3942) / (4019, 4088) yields 1.6 Ang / 33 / 43.2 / 38.1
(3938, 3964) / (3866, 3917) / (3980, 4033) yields 3.5 Ang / 33.1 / 43.7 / 38.6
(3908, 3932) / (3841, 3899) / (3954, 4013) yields -1.8 Ang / 32.3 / 36.8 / 34.3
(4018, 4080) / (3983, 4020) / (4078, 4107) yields -4.0 Ang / 44.9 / 37.1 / 40.8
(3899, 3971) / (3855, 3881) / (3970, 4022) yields 9.5 Ang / 34.5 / 41.4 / 38.1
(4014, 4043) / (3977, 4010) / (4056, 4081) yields -1.1 Ang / 42.2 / 42.7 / 42.4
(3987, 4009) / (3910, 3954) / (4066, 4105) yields -4.8 Ang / 34.7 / 38.7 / 36.5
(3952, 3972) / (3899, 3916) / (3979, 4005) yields 5.9 Ang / 35.7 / 42.5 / 40.1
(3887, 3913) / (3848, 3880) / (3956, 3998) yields 1.1 Ang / 34.4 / 33.7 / 34.2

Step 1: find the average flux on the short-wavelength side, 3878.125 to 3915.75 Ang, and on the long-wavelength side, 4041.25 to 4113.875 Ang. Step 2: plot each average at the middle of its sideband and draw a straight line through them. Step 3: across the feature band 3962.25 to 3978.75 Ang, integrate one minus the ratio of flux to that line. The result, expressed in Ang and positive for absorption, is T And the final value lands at 4.5 Ang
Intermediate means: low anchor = 32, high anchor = 40.3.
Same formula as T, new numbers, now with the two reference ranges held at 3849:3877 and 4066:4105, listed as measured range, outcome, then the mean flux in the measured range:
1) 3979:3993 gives -1.4 Ang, 40.8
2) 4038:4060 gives -4.1 Ang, 45.1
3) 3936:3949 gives 1.0 Ang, 33.5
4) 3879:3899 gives 3.6 Ang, 29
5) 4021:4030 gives -1.0 Ang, 41.7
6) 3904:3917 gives -0.7 Ang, 37.5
